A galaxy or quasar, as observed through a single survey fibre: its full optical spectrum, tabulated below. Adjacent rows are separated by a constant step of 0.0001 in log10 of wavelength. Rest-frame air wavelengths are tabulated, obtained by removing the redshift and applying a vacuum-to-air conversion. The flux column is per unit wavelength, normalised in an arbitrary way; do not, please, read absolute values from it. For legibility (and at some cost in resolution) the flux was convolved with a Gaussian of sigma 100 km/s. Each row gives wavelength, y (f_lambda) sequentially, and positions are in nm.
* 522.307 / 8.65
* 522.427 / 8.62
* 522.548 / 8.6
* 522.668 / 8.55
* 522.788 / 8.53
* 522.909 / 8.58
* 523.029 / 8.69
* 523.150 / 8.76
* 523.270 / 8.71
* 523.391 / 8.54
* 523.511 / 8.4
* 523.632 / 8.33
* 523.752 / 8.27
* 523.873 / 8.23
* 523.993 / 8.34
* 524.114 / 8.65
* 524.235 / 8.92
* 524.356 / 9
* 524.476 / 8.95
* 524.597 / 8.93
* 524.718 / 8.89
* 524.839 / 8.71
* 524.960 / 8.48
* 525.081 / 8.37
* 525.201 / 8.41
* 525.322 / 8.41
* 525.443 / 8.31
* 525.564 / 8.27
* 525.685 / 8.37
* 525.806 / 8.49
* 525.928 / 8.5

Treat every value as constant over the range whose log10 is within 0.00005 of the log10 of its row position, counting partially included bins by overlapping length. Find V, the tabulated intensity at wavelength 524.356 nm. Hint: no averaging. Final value 9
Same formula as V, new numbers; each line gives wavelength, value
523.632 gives 8.33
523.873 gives 8.23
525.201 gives 8.41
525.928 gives 8.5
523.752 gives 8.27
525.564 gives 8.27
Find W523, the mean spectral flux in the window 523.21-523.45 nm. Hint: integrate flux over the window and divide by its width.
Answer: 8.62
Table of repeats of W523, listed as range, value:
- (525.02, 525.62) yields 8.36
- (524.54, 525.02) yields 8.74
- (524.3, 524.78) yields 8.94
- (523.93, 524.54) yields 8.77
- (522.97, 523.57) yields 8.62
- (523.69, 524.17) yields 8.38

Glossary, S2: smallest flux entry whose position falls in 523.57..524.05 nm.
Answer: 8.23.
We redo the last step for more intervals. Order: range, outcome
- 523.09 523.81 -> 8.27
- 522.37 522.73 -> 8.55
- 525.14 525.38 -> 8.41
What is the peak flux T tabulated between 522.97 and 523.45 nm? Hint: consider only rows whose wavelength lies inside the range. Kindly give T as 8.76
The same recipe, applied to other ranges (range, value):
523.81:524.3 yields 8.92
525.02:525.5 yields 8.41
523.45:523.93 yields 8.4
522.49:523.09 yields 8.69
